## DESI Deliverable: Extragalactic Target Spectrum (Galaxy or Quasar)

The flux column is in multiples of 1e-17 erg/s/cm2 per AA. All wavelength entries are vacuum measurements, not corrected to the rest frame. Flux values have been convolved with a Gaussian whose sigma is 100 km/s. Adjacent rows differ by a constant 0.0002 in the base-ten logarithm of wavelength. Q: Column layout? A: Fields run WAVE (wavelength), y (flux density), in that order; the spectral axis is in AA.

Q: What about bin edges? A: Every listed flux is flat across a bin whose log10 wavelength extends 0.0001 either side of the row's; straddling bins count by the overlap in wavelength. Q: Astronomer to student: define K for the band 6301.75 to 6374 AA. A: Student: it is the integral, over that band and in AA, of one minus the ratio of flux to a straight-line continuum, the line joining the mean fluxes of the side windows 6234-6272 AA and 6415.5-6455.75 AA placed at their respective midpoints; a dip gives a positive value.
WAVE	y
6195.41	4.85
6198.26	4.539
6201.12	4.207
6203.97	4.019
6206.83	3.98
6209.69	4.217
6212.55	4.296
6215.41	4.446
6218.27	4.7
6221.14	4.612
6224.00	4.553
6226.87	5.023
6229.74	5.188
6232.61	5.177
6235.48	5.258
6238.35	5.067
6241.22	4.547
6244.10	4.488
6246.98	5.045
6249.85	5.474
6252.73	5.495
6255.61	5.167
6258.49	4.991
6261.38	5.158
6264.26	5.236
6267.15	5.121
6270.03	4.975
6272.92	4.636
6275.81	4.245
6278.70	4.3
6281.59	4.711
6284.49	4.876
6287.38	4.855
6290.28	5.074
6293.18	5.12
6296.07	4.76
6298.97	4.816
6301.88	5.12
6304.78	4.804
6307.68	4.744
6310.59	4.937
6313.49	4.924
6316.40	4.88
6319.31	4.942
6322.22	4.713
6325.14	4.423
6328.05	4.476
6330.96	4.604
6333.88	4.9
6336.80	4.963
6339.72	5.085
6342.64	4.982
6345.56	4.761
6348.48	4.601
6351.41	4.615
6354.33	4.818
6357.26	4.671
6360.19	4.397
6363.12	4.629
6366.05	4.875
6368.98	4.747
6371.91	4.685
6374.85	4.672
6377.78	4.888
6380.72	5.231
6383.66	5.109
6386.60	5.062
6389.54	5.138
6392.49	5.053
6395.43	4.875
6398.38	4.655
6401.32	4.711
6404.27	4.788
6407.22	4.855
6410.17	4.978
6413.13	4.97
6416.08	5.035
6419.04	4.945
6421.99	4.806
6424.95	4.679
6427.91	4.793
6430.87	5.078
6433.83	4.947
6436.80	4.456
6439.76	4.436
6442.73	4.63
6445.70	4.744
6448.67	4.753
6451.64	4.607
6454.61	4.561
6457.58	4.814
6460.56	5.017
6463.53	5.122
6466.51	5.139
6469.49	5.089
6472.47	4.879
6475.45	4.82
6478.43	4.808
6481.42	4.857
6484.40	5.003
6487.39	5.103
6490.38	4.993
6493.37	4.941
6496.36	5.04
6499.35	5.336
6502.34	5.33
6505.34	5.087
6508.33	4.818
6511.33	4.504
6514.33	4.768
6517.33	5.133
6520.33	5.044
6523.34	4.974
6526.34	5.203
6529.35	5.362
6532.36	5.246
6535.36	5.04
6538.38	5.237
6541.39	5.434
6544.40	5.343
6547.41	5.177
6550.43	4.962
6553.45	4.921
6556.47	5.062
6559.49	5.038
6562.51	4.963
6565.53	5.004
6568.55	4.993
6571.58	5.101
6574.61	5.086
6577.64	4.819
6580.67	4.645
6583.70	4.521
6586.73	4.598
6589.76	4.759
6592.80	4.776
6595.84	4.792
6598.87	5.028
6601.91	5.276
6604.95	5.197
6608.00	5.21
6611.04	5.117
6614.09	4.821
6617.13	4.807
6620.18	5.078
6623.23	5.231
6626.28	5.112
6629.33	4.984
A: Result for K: 2.3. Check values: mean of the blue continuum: 5.07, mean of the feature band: 4.76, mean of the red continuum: 4.74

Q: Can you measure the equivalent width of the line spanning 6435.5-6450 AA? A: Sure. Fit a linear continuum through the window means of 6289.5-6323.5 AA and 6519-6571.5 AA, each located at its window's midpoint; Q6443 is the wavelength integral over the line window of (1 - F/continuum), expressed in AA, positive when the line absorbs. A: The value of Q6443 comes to 1.21 AA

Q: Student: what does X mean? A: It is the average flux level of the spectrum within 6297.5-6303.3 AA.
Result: 4.96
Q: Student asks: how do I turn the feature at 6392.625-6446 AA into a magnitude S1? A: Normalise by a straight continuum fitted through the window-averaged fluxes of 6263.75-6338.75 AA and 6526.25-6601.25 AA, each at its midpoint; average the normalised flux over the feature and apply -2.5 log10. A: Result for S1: 0.02 mag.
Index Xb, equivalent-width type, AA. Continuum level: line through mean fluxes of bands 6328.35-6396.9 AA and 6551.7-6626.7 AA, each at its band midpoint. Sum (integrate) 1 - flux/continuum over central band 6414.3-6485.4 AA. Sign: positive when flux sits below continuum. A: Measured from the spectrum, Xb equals 0.71 AA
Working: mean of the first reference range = 4.84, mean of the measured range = 4.83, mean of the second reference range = 4.96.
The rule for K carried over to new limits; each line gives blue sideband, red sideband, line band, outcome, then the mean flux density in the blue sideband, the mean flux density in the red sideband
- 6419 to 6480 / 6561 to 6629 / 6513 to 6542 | -1.5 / 4.81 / 4.95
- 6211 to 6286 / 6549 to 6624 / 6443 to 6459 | 0.7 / 4.88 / 4.95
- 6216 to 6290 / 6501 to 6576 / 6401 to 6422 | 0.4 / 4.91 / 5.07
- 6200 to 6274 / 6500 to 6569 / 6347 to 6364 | 1.0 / 4.82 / 5.08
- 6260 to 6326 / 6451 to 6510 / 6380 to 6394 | -0.6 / 4.85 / 4.97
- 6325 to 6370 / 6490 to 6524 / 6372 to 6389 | -0.7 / 4.73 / 5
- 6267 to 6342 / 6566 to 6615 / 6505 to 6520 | 0.1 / 4.8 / 4.92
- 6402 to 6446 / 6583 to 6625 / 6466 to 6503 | -1.2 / 4.81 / 4.95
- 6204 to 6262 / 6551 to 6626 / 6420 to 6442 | 0.7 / 4.82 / 4.95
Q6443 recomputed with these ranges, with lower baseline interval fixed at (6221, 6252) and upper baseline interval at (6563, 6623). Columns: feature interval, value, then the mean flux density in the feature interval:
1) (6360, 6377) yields 0.9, 4.7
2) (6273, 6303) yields 1.2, 4.78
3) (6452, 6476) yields 0.1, 4.92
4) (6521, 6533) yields -0.6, 5.18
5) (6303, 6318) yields 0.3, 4.87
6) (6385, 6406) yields 0.3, 4.9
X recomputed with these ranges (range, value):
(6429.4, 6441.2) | 4.73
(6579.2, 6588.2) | 4.59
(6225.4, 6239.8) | 5.14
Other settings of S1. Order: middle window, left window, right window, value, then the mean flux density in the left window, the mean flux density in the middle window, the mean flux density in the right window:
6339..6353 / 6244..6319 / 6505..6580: 0.036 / 4.93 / 4.8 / 5.05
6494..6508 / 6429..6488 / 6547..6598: -0.064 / 4.84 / 5.15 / 4.89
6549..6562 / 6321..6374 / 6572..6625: -0.021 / 4.72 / 4.99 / 4.93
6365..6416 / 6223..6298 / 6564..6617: 0.007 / 4.95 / 4.9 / 4.92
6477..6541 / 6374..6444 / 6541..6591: -0.026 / 4.87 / 5.05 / 4.96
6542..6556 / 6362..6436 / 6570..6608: -0.049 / 4.89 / 5.12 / 4.9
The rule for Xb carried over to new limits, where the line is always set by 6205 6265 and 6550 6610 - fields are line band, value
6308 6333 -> 0.68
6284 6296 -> -0.24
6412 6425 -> -0.02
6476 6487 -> 0.02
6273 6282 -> 0.83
